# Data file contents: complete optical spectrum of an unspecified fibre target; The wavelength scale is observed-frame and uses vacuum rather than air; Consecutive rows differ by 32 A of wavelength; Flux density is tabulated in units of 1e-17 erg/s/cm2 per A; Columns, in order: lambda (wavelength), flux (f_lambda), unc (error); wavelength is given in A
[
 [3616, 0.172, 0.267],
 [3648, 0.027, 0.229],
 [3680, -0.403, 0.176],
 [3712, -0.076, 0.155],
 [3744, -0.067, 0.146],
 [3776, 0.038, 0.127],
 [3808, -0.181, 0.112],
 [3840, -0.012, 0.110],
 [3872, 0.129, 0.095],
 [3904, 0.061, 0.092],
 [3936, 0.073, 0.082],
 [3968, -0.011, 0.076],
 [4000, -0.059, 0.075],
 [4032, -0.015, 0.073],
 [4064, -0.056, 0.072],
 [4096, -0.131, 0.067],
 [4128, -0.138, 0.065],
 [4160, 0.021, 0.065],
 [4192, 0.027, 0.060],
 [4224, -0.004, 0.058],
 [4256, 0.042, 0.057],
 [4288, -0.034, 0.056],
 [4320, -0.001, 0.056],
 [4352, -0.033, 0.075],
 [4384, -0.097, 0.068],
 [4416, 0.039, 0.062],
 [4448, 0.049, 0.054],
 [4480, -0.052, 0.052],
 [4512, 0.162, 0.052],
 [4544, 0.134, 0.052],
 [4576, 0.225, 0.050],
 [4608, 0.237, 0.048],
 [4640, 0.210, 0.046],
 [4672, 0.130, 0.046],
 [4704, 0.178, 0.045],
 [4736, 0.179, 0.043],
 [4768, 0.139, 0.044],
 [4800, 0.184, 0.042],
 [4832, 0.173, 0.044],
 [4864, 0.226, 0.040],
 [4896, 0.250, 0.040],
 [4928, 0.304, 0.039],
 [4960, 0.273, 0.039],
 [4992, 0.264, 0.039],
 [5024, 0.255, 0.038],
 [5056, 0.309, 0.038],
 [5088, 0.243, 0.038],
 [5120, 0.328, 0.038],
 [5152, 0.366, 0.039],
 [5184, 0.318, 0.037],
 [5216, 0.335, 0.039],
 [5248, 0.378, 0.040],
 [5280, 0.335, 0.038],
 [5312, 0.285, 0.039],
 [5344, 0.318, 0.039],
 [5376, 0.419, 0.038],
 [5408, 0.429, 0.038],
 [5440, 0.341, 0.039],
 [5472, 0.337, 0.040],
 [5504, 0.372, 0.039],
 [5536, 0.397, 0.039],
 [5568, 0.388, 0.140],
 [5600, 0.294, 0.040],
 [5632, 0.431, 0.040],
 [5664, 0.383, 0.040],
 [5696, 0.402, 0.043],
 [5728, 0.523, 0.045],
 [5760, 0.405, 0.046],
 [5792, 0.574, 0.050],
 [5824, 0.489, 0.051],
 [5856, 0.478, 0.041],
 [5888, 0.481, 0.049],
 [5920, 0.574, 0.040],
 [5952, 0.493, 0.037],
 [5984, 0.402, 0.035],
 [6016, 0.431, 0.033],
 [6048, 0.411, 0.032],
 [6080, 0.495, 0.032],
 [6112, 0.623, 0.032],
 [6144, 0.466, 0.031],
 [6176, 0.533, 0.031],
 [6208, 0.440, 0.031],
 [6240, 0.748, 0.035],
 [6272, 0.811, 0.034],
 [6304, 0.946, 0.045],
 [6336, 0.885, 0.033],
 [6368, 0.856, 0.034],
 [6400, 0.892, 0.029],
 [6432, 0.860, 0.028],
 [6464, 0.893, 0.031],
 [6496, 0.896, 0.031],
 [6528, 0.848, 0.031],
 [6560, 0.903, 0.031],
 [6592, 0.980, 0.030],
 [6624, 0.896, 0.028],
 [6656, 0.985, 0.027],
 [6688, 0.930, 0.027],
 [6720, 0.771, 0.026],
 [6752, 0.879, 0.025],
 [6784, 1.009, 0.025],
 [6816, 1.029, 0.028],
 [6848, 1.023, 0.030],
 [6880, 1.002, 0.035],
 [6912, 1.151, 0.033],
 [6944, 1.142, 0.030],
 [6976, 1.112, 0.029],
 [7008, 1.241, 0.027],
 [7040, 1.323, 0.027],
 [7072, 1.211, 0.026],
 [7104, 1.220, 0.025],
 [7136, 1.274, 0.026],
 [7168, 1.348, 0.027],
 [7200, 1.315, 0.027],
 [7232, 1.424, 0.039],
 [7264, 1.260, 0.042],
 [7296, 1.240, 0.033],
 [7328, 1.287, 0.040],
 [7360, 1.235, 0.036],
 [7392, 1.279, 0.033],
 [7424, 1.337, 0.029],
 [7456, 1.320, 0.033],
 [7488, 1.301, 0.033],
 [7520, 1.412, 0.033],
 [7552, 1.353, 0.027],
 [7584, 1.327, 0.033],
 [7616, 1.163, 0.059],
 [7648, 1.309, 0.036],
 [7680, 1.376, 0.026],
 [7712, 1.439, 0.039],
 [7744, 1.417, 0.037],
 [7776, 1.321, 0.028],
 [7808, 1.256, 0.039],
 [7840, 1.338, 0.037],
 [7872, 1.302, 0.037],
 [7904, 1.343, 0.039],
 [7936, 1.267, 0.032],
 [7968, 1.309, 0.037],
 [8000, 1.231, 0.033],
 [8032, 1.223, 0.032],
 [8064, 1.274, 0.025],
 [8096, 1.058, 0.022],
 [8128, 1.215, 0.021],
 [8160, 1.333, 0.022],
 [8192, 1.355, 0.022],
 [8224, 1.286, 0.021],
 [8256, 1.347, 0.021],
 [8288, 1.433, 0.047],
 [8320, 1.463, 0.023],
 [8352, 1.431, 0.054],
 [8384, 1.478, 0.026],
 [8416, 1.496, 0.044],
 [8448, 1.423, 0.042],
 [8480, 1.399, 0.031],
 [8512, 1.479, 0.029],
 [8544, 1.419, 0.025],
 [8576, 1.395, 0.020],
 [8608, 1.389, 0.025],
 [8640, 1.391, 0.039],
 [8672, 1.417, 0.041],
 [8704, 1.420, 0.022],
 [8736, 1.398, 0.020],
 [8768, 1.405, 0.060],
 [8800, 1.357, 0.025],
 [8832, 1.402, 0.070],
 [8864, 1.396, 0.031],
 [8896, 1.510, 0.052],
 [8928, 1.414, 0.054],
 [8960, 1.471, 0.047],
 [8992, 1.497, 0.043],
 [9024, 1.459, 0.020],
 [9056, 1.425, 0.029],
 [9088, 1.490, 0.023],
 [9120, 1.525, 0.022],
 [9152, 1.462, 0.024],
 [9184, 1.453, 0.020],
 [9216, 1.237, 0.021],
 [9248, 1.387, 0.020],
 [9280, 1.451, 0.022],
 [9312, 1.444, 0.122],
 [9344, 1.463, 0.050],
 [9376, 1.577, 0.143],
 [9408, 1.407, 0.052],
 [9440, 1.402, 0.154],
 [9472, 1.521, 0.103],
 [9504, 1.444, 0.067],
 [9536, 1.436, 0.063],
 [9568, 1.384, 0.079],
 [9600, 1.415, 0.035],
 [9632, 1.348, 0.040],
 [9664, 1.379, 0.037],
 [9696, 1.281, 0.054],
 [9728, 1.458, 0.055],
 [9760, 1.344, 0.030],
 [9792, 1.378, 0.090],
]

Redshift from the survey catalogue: 0.56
